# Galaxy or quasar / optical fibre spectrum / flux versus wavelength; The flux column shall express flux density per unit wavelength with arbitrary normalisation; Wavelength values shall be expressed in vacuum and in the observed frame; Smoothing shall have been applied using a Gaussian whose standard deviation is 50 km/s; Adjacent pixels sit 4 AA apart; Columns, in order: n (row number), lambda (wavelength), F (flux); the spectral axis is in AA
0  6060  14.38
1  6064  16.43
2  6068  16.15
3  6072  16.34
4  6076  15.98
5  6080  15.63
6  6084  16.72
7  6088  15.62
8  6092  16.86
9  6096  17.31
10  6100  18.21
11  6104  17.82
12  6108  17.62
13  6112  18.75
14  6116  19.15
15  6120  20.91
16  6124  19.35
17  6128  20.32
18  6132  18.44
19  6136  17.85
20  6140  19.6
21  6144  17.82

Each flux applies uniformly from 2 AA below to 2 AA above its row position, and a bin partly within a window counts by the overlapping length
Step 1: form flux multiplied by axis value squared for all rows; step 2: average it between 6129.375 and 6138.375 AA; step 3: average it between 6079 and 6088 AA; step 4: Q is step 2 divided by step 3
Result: 1.16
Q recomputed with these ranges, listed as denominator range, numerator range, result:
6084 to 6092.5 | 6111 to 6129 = 1.23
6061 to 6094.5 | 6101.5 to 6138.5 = 1.19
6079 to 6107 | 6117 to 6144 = 1.15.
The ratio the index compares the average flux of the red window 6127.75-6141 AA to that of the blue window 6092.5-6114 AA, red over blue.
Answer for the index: 1.05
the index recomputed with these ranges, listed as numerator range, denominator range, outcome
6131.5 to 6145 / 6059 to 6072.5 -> 1.16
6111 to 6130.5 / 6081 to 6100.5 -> 1.17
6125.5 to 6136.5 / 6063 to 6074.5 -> 1.17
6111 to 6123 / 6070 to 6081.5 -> 1.23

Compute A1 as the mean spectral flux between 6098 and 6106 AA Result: 18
